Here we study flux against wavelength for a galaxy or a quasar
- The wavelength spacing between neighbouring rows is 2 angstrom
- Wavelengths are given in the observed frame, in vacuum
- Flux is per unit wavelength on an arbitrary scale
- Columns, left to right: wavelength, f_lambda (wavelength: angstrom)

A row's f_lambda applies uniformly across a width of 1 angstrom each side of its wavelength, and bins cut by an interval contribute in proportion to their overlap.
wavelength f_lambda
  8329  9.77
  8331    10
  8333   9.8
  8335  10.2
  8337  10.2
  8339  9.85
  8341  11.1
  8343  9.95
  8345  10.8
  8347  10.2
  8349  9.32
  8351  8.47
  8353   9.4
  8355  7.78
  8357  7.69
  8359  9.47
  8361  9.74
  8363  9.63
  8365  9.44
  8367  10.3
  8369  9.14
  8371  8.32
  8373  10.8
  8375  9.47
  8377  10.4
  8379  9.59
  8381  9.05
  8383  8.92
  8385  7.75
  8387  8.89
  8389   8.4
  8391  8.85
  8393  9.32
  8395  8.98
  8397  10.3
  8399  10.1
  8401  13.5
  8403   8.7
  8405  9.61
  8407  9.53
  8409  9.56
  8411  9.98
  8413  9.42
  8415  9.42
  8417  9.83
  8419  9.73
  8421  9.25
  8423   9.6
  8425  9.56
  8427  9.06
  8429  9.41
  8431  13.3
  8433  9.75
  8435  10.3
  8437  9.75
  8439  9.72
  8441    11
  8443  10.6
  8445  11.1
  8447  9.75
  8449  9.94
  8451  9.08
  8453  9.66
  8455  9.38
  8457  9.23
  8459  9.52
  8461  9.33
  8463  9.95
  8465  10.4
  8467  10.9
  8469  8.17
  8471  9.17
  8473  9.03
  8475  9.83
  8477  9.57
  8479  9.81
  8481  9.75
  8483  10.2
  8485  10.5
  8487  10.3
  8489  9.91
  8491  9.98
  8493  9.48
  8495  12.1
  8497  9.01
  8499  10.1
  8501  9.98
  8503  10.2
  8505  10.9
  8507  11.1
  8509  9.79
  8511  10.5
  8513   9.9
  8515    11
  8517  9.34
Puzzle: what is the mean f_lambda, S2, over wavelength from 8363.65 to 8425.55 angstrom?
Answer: 9.54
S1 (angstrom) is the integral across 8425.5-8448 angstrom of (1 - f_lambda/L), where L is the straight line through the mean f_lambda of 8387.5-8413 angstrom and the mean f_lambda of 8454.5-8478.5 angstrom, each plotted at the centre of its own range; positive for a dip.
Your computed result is -1.64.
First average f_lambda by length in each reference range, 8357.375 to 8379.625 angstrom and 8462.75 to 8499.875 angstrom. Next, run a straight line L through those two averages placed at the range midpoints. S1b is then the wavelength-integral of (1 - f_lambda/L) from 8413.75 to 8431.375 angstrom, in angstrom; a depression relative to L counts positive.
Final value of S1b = -0.05 angstrom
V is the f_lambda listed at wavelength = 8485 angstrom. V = 10.5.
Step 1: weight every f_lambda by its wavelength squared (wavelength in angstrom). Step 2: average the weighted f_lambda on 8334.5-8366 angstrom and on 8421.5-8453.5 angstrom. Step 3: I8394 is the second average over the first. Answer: 1.08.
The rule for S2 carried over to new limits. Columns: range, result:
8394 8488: 9.88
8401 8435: 9.86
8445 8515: 9.93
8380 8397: 8.86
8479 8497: 10.2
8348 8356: 8.74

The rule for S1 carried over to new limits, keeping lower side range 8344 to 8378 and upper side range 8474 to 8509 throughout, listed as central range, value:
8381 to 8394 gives 1.17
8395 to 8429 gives -0.26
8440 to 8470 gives 0.24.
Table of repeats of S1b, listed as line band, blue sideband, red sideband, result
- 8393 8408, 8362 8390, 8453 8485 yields -1.06 angstrom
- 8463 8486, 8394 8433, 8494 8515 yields 1.06 angstrom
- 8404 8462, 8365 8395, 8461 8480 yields -2.31 angstrom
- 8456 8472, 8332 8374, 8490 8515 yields 0.83 angstrom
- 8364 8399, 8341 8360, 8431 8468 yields 0.89 angstrom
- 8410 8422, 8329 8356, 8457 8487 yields 0.18 angstrom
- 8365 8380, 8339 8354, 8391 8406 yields 0.36 angstrom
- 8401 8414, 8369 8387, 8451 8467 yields -0.51 angstrom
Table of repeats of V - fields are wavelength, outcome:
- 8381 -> 9.05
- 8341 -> 11.1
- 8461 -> 9.33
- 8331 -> 10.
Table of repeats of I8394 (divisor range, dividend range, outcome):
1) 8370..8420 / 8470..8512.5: 1.08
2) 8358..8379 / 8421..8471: 1.04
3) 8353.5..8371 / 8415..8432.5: 1.11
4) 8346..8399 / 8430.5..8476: 1.09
